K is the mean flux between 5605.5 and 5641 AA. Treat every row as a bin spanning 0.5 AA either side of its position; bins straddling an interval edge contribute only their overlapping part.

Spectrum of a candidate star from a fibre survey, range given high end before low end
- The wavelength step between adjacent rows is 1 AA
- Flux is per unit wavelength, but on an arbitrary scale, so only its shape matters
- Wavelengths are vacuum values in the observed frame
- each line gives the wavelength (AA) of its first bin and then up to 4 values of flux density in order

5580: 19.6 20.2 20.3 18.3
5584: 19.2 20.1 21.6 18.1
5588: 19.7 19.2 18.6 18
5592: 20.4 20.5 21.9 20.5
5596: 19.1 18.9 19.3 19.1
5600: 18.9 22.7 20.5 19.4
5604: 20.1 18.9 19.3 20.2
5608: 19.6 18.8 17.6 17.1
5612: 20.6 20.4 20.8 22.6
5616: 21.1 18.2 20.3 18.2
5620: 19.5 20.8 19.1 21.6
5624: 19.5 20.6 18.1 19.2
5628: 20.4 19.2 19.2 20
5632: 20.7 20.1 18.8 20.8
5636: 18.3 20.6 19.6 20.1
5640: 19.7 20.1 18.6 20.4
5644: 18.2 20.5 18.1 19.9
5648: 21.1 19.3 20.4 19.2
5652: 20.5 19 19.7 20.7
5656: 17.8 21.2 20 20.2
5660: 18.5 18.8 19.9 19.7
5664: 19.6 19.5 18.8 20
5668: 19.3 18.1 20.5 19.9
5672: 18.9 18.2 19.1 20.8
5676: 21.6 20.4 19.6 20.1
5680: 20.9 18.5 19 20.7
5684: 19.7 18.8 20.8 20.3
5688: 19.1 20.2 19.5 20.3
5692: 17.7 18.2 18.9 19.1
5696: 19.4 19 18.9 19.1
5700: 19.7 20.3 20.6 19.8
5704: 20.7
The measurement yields 19.7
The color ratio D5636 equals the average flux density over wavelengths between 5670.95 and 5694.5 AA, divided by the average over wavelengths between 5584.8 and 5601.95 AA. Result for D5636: 1.0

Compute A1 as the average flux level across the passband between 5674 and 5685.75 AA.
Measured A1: 20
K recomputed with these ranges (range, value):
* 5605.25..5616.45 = 19.8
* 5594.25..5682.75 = 19.7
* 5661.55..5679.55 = 19.7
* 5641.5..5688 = 19.7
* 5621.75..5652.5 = 19.7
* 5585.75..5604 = 19.8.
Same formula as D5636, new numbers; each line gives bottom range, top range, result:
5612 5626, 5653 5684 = 0.98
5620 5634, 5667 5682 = 0.99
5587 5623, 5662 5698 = 0.99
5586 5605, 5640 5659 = 1.00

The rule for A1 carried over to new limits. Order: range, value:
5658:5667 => 19.4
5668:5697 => 19.6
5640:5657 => 19.6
